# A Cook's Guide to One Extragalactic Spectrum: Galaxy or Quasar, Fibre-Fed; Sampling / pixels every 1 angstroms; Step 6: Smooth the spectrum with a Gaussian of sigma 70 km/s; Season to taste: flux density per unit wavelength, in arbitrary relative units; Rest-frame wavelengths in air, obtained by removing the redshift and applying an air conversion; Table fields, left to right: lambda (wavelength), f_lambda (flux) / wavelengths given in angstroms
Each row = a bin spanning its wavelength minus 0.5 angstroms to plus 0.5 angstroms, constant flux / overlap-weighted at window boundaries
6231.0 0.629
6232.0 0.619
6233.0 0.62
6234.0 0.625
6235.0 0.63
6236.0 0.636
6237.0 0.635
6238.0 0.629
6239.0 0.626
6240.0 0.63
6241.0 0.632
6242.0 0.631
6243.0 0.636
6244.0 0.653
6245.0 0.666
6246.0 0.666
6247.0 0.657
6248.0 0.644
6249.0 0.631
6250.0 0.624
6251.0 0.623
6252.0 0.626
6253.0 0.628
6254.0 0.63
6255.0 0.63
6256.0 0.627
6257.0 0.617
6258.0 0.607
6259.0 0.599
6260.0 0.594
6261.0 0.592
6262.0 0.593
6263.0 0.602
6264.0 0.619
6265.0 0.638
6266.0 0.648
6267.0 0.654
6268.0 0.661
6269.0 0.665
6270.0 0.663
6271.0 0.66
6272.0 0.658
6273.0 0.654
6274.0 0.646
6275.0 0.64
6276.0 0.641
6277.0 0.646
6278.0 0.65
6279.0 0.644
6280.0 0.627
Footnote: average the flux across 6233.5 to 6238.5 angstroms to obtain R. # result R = 0.631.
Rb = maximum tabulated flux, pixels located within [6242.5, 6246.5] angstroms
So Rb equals 0.666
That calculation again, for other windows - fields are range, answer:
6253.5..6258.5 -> 0.63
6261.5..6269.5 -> 0.665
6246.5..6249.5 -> 0.657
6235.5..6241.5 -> 0.636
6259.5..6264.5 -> 0.619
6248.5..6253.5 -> 0.631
